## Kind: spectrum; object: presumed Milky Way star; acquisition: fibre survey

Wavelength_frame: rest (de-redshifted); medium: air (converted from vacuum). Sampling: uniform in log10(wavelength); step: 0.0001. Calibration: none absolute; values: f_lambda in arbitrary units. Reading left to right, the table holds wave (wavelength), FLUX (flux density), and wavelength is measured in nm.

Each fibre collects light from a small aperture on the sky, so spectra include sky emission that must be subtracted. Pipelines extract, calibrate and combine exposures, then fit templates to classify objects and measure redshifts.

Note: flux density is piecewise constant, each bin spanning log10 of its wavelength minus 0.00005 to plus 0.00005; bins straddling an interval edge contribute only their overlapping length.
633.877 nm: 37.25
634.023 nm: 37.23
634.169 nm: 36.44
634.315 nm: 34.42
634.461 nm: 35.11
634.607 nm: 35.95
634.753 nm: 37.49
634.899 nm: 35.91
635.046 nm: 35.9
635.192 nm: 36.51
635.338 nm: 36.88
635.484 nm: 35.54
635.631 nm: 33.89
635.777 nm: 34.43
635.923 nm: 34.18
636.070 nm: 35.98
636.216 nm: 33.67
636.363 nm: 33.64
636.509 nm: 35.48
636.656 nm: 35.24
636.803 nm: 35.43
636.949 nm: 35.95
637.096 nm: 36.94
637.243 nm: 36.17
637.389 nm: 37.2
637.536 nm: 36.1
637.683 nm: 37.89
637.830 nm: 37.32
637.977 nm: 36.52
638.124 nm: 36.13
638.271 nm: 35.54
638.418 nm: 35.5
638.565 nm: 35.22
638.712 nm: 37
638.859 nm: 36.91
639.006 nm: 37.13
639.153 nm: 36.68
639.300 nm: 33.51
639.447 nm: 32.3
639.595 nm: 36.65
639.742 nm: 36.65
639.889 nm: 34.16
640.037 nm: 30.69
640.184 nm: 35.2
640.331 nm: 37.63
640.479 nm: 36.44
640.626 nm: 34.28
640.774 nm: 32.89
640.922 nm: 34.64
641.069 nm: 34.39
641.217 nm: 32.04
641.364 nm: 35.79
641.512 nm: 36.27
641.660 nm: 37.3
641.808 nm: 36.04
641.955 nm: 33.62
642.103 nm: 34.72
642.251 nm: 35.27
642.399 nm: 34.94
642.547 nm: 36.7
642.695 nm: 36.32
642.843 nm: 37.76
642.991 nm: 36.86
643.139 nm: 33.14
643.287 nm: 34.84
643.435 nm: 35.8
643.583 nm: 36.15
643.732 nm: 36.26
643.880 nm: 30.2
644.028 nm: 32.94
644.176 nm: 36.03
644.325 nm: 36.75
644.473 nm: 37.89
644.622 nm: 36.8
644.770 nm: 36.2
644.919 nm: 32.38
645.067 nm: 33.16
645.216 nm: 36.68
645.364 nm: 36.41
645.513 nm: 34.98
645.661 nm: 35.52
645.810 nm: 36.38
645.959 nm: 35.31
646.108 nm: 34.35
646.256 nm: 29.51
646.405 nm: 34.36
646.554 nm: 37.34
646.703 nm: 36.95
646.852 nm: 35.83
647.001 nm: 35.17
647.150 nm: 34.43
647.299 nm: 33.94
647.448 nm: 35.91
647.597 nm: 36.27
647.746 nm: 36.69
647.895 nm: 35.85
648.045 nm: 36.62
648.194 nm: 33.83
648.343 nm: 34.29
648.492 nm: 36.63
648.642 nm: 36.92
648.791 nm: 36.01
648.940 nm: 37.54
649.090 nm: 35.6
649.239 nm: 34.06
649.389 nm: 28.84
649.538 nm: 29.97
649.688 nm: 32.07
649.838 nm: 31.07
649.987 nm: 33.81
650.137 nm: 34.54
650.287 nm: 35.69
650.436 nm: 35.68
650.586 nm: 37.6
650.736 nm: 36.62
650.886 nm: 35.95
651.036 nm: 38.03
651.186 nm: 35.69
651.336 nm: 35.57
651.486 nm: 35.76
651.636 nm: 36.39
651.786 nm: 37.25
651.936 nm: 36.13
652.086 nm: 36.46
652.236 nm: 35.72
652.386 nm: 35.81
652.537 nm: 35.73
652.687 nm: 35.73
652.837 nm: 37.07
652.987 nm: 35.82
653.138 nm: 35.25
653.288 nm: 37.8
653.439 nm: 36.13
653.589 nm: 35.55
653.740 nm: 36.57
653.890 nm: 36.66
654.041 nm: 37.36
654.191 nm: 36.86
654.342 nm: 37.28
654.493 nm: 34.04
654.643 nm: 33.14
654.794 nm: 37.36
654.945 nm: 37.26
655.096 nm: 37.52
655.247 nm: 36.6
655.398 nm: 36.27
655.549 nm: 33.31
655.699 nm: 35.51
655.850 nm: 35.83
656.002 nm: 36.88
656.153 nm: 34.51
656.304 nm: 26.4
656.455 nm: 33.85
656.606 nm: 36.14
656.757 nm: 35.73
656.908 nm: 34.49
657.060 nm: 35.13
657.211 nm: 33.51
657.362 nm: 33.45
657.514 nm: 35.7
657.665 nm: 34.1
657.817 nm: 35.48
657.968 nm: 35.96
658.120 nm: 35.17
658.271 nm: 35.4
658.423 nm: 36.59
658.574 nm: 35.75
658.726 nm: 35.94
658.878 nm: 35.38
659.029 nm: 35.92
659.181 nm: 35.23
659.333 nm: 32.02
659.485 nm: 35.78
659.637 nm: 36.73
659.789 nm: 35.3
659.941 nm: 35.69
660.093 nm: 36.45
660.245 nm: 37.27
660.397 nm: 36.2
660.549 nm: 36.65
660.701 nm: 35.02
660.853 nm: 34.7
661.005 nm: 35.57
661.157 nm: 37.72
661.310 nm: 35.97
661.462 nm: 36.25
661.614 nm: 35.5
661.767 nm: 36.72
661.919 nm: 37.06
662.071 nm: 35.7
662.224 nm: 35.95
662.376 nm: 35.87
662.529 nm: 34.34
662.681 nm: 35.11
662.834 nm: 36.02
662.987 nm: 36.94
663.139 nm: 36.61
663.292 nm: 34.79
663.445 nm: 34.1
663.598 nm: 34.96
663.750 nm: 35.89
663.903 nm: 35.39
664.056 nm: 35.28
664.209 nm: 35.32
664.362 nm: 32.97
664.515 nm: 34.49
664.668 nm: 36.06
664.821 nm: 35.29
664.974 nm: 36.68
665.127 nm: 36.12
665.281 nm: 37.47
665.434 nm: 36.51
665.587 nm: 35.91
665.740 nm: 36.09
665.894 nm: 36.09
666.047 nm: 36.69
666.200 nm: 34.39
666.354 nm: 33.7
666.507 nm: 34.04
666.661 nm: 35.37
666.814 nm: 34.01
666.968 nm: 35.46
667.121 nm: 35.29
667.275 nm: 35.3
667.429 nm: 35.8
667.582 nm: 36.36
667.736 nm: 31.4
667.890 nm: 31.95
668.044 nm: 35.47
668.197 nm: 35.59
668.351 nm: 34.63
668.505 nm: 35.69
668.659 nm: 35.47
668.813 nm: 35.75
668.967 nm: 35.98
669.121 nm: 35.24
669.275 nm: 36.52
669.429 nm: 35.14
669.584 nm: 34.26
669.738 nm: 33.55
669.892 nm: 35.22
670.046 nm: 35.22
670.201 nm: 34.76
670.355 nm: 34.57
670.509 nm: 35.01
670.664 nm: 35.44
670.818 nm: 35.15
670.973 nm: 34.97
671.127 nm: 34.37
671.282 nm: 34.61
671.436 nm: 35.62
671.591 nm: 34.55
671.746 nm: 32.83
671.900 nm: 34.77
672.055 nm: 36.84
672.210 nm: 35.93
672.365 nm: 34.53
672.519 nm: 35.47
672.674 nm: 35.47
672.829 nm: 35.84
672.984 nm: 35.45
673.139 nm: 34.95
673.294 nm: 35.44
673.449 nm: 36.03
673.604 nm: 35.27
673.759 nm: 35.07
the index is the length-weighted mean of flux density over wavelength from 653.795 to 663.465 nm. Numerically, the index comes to 35.5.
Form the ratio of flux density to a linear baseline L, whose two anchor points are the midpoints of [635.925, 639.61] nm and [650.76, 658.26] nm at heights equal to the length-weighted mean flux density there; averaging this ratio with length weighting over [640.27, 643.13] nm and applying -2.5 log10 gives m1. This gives 0.01 mag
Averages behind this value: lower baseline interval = 35.8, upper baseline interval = 35.6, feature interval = 35.4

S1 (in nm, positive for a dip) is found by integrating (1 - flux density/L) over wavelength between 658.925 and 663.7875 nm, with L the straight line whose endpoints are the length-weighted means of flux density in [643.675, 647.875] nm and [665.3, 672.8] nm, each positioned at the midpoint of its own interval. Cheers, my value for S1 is -0.09 nm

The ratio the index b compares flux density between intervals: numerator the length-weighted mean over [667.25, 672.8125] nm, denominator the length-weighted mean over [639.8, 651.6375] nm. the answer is 1.00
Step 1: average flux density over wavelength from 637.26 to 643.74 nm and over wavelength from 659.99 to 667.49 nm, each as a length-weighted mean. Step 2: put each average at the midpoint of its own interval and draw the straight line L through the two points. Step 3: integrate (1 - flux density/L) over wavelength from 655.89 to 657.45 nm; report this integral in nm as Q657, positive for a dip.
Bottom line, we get 0.07 nm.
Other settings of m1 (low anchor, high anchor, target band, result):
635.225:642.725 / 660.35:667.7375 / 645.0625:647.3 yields 0.01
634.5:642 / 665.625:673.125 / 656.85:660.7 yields -0.01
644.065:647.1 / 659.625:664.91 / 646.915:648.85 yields -0.01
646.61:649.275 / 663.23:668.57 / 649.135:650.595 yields 0.08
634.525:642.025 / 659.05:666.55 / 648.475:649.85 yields 0.05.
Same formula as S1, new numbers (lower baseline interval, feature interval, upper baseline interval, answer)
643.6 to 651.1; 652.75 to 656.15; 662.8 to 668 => -0.099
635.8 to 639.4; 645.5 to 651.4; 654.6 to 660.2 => 0.075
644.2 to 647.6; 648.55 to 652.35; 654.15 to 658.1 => 0.003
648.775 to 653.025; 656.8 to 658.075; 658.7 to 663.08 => 0.031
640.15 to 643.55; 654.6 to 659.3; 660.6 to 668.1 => 0.036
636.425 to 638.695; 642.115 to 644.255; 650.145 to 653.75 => 0.058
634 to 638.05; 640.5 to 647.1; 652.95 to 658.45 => 0.090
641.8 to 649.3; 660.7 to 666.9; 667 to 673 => -0.082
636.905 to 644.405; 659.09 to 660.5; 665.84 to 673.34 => -0.019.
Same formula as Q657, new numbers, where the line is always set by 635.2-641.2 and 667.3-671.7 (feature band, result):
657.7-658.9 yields -0.019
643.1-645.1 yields 0.021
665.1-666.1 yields -0.041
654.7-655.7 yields -0.031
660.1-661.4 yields -0.040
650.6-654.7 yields -0.117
